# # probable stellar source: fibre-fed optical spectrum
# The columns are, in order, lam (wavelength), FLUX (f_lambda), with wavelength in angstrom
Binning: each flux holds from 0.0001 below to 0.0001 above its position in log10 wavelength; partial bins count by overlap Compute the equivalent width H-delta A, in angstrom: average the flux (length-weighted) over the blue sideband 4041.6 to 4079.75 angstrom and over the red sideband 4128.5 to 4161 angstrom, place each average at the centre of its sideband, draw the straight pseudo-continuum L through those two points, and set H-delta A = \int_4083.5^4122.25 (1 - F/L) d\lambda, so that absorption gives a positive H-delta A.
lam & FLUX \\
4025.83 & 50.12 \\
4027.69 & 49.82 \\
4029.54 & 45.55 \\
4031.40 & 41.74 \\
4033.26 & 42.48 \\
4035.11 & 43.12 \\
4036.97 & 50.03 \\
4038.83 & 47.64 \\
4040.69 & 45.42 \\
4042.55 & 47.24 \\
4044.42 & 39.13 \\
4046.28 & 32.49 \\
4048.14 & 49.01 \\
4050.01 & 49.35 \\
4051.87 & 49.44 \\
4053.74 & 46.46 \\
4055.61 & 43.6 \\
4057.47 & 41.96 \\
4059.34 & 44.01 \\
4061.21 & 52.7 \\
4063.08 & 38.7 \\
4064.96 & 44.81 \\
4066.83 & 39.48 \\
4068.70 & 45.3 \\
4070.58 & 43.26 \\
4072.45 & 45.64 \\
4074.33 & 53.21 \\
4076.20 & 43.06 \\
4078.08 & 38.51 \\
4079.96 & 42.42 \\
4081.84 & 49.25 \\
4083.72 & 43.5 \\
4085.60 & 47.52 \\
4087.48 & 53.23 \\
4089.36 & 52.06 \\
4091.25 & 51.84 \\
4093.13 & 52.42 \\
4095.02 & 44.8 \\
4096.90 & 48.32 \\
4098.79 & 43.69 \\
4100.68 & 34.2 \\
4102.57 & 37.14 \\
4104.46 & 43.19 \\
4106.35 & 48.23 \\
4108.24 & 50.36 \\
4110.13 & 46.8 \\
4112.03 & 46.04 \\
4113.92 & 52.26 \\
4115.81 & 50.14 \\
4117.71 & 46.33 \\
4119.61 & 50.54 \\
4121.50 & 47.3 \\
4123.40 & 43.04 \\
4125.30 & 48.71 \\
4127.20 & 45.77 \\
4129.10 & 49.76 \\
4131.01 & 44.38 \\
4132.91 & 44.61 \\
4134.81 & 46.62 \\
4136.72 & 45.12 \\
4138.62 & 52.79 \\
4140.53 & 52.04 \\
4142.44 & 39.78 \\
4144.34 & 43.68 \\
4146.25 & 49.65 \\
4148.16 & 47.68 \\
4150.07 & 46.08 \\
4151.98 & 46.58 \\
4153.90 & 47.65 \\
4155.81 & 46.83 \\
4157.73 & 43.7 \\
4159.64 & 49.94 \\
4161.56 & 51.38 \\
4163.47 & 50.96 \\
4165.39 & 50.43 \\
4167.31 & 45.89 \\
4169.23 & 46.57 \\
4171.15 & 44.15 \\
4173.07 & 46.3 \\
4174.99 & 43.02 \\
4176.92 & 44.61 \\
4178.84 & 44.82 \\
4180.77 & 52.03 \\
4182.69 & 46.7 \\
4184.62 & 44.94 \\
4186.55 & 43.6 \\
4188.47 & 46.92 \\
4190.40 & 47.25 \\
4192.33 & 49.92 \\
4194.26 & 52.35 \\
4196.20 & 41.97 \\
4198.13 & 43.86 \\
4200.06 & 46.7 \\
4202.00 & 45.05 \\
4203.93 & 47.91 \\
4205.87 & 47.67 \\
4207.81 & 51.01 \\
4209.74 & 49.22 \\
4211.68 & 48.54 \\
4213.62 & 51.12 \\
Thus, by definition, -1.4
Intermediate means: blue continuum 44.3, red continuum 46.9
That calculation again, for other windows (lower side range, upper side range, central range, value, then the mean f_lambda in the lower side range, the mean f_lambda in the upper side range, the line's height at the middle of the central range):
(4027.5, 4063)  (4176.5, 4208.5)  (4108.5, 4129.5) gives -0.88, 45.1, 46.9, 46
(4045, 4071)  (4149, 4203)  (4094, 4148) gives -0.79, 44.3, 46.8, 45.6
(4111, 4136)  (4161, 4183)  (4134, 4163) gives -0.07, 47.3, 47.2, 47.2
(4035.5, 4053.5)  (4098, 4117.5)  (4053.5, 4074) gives 0.47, 45.5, 45.3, 45.4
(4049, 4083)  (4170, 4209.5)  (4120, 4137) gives -0.18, 45.1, 46.6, 45.8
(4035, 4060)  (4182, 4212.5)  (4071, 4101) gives -0.76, 45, 47.1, 45.5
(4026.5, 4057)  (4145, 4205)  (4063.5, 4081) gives 0.66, 45.2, 46.9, 45.6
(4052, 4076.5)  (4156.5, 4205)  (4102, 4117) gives -0.43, 45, 46.8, 45.7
